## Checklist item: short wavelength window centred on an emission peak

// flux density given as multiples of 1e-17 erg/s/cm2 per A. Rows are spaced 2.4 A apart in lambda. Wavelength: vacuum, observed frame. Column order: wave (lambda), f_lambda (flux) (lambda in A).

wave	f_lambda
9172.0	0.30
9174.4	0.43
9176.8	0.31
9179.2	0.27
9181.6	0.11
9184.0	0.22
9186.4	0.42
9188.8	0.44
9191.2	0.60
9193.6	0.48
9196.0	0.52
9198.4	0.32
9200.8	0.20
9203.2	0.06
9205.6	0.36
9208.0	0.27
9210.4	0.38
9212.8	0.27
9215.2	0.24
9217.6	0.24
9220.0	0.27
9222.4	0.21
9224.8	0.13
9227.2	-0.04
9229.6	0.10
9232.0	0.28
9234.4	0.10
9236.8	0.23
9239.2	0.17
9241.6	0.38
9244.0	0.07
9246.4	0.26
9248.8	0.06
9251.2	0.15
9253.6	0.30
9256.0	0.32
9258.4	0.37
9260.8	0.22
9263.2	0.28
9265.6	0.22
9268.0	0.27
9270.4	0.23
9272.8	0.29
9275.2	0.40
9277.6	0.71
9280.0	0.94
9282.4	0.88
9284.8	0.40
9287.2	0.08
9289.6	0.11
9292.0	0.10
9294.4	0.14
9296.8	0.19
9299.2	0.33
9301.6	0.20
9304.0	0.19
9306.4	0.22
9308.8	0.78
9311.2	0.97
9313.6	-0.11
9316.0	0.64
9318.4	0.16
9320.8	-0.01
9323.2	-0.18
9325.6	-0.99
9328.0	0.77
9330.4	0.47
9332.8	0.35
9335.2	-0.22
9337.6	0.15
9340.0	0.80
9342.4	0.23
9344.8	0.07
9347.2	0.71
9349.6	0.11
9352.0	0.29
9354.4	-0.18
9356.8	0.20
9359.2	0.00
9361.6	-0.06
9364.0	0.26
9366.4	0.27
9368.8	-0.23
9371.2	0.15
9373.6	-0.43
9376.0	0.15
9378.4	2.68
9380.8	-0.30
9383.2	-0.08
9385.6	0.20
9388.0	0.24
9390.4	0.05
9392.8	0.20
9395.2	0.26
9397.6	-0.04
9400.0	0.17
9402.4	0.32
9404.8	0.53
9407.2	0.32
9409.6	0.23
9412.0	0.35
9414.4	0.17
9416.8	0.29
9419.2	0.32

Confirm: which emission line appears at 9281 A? [O III] 5007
